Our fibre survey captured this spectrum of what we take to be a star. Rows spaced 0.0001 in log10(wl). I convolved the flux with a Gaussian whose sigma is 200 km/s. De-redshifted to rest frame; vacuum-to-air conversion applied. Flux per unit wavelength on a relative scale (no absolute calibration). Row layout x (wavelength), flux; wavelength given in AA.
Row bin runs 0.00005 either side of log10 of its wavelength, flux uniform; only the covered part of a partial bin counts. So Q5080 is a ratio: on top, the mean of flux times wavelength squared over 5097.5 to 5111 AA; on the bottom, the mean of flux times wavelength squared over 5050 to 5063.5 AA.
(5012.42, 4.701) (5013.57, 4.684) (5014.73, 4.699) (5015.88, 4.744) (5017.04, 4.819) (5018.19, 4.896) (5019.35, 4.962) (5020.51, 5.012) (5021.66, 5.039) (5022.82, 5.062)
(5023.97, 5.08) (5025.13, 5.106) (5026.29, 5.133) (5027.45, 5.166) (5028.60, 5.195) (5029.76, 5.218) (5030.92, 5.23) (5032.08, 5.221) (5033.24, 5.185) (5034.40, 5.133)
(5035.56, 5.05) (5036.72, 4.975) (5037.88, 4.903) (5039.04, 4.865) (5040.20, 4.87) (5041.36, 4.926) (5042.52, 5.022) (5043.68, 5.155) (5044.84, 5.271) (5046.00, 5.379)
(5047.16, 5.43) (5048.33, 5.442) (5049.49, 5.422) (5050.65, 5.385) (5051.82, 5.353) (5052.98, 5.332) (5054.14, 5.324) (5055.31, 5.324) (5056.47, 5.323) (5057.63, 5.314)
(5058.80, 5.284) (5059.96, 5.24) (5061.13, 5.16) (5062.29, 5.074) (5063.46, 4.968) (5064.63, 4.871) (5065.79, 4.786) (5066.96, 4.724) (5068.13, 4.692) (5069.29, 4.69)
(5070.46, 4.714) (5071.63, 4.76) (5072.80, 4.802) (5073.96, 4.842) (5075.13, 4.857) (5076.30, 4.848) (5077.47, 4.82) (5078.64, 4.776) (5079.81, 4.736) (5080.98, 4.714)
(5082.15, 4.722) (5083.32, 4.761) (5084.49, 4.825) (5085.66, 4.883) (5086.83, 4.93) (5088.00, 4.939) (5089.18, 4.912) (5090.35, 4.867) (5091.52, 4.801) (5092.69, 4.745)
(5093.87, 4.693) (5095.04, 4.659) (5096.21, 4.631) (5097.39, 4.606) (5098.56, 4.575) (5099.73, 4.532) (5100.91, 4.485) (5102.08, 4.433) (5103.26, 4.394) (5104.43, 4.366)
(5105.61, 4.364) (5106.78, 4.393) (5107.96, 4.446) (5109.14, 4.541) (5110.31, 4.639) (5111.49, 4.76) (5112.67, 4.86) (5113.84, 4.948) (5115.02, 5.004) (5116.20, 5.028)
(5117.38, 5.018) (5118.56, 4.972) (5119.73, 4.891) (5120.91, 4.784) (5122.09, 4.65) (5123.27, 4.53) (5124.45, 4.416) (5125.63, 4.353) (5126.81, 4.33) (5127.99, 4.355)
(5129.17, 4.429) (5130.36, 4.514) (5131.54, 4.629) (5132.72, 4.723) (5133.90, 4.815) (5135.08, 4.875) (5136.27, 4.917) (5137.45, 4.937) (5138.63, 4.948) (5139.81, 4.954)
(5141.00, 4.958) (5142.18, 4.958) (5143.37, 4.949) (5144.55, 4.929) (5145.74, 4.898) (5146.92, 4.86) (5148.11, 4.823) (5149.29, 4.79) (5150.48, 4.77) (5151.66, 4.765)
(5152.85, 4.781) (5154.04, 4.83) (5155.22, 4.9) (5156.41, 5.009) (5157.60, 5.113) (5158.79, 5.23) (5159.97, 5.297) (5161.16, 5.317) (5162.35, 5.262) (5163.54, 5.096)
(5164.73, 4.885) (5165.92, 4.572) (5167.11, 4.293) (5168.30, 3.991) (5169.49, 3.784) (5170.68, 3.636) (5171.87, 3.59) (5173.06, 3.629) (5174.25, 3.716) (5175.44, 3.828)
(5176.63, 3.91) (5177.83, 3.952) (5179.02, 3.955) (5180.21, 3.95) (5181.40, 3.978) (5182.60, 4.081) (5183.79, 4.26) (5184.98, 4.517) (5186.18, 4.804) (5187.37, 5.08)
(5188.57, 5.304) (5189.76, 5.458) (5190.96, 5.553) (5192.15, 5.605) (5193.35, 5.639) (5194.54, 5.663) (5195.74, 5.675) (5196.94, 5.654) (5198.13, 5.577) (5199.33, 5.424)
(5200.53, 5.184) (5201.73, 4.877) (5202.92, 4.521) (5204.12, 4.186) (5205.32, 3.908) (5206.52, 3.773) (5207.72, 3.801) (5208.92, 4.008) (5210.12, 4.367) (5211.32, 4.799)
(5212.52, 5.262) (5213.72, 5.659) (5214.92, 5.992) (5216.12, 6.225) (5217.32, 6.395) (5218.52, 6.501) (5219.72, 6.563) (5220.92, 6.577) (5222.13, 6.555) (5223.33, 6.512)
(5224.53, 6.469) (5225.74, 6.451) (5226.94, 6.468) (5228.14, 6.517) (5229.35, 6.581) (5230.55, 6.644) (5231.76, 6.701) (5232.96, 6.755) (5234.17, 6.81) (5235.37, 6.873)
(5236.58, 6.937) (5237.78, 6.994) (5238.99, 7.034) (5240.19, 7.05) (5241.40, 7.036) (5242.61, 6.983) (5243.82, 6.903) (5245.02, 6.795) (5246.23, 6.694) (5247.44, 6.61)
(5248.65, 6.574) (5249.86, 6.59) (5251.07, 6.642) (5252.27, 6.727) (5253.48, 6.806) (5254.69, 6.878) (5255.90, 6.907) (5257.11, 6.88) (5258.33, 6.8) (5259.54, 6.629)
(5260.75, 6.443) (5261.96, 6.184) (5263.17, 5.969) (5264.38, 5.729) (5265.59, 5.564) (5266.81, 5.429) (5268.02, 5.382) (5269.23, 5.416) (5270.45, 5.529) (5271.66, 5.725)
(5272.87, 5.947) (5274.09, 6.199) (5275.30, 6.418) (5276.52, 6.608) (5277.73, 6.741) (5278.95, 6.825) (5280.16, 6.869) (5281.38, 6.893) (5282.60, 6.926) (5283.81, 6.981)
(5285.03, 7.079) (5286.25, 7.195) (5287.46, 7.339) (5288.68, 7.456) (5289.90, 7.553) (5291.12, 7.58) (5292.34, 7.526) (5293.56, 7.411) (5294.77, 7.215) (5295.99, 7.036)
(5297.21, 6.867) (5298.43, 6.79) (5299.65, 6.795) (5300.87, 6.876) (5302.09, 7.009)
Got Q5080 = 0.9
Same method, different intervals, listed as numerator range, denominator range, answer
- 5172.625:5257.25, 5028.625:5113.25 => 1.23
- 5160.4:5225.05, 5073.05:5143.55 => 1.08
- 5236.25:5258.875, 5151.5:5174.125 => 1.53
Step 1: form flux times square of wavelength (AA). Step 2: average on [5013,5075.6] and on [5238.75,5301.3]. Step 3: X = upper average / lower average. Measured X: 1.4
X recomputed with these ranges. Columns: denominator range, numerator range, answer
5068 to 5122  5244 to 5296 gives 1.50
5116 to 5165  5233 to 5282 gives 1.40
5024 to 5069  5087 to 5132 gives 0.93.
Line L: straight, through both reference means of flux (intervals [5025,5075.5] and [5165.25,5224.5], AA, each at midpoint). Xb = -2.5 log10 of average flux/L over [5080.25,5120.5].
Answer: 0.07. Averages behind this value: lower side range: 5.09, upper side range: 4.89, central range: 4.72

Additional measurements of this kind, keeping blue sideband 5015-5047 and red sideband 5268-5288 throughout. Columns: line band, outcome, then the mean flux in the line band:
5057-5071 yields 0.06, 4.96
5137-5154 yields 0.18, 4.88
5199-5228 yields 0.13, 5.46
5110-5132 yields 0.19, 4.69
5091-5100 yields 0.17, 4.66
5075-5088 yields 0.12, 4.81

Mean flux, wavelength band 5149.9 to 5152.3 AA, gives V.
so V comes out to 4.77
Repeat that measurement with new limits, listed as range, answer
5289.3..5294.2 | 7.52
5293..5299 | 7.07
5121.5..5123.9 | 4.59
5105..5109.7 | 4.43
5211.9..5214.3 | 5.45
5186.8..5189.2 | 5.2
